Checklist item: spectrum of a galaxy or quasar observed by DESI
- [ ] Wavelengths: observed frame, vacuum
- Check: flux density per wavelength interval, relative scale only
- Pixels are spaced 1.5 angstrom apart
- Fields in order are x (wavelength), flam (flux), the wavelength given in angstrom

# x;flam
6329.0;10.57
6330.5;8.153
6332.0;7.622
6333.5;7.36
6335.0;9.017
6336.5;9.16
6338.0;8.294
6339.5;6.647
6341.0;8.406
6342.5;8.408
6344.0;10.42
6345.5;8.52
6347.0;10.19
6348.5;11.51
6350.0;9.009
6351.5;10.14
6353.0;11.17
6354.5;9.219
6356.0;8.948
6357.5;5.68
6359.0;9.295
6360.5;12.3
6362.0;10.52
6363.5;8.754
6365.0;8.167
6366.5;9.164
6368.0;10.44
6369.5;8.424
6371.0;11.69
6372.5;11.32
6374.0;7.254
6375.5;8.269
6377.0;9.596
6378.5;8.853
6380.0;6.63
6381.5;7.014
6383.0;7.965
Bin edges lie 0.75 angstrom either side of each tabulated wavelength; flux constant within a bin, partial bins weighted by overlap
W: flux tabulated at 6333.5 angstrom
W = 7.36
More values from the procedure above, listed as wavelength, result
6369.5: 8.424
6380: 6.63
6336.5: 9.16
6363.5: 8.754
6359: 9.295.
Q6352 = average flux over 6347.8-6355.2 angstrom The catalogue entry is 10.2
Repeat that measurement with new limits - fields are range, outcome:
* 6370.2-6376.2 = 9.63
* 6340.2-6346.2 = 8.92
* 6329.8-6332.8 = 7.87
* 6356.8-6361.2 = 9.09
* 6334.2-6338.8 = 8.78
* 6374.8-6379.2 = 8.91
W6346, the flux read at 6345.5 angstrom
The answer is 8.52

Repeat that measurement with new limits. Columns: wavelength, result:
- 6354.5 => 9.219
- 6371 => 11.69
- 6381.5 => 7.014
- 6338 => 8.294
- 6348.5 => 11.51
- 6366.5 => 9.164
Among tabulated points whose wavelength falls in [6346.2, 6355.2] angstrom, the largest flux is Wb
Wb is 11.51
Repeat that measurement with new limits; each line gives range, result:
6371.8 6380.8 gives 11.32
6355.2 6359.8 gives 9.295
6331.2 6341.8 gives 9.16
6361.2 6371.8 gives 11.69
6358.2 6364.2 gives 12.3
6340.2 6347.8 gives 10.42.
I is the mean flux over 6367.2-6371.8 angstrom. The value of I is 10.2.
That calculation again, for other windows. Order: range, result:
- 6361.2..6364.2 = 9.7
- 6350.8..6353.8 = 10.6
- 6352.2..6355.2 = 10.2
